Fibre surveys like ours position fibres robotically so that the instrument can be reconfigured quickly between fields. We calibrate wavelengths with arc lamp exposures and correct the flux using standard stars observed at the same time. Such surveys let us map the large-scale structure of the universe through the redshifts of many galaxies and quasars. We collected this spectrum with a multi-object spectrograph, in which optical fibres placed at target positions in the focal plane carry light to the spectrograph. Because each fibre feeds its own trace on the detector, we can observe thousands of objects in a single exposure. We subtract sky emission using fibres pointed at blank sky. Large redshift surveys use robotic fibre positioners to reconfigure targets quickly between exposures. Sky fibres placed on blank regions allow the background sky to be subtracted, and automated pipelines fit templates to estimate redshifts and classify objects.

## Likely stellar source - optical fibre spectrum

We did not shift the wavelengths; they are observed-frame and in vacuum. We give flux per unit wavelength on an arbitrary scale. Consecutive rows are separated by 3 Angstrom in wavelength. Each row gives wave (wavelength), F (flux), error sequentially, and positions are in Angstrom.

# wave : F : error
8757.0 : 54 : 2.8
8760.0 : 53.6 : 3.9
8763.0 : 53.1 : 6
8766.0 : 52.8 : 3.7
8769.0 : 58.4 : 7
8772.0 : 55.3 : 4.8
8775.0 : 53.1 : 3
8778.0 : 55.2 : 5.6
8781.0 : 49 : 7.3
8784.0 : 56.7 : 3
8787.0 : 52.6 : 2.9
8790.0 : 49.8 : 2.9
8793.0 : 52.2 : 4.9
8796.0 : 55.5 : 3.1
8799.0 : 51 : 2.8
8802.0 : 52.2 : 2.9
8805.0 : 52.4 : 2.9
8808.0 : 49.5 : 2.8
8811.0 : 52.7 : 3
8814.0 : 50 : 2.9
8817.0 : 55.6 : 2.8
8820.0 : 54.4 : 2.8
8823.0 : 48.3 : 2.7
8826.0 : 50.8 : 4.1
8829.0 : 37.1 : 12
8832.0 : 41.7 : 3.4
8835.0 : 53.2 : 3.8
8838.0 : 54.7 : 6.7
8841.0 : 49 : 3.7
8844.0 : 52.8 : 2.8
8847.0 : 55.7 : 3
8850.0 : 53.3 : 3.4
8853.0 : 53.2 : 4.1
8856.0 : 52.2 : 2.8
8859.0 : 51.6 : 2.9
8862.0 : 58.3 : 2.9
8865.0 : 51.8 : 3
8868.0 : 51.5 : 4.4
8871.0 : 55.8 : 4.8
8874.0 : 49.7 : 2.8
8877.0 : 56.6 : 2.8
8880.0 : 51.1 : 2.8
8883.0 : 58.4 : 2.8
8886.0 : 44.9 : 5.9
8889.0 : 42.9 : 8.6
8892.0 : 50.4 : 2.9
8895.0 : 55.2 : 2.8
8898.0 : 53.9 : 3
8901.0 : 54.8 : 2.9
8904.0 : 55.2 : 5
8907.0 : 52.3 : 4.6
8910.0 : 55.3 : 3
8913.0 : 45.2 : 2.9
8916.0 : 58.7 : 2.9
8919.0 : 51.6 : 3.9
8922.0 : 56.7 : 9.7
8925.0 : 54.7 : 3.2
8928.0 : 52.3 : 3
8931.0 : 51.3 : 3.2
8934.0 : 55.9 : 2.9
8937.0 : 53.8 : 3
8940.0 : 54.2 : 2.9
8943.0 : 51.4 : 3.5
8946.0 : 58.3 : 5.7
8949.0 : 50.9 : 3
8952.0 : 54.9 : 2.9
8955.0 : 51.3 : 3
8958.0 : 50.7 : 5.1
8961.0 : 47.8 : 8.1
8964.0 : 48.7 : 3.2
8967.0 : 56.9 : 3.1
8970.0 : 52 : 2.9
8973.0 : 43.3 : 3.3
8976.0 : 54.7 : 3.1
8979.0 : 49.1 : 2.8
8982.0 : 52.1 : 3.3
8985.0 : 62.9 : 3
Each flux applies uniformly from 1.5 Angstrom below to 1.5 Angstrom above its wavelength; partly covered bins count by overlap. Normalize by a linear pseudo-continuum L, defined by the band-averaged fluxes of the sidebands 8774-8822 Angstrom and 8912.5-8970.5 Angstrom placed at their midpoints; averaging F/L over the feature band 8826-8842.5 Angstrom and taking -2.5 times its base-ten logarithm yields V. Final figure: 0.113 mag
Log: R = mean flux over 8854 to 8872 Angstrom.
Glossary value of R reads 53.5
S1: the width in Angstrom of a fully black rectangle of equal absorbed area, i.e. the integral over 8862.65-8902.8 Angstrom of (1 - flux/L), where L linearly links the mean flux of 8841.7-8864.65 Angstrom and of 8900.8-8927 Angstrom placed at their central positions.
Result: 1.1 Angstrom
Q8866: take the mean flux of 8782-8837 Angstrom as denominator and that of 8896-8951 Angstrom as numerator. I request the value 1.1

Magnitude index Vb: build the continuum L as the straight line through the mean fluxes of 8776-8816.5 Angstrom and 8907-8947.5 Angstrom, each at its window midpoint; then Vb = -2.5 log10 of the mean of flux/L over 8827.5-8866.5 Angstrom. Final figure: 0.04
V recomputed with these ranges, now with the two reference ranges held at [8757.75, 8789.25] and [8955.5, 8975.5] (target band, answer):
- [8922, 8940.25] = -0.06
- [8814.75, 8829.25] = 0.06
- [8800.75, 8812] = 0.03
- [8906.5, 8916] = -0.02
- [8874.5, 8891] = 0.02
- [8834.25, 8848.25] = -0.01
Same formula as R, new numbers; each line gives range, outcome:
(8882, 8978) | 52.4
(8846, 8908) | 52.8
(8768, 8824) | 52.8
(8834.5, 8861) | 52.9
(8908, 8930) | 53.4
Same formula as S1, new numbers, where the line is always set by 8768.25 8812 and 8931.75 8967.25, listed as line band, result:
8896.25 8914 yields -0.1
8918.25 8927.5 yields -0.3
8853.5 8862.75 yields -0.1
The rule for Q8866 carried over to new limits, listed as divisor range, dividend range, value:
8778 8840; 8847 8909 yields 1.03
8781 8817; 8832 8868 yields 1.01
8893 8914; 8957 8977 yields 0.95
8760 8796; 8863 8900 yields 0.97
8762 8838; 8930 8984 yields 1.01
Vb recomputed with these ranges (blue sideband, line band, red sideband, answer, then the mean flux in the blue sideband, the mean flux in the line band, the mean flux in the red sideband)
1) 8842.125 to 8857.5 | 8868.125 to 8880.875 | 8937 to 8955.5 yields 0.00 mag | 53.3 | 53.2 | 53.6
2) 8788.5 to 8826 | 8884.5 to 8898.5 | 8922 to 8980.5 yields 0.06 mag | 51.9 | 49.1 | 52.3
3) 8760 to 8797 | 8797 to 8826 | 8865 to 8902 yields 0.03 mag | 53.6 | 51.8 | 52.1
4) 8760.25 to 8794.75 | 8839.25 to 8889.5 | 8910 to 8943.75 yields 0.02 mag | 53.5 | 52.5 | 53.4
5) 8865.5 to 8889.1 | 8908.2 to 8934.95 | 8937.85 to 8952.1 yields -0.01 mag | 51.9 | 53.5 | 53.8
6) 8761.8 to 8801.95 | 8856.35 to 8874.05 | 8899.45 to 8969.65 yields 0.00 mag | 53.4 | 53.3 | 53.2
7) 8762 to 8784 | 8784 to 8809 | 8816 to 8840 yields 0.00 mag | 54.1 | 52.2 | 49.3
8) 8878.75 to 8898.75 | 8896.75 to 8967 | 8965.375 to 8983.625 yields -0.04 mag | 50.9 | 53.1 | 51.4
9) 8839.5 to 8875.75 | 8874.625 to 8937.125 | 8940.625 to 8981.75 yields -0.01 mag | 52.9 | 52.8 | 51.6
